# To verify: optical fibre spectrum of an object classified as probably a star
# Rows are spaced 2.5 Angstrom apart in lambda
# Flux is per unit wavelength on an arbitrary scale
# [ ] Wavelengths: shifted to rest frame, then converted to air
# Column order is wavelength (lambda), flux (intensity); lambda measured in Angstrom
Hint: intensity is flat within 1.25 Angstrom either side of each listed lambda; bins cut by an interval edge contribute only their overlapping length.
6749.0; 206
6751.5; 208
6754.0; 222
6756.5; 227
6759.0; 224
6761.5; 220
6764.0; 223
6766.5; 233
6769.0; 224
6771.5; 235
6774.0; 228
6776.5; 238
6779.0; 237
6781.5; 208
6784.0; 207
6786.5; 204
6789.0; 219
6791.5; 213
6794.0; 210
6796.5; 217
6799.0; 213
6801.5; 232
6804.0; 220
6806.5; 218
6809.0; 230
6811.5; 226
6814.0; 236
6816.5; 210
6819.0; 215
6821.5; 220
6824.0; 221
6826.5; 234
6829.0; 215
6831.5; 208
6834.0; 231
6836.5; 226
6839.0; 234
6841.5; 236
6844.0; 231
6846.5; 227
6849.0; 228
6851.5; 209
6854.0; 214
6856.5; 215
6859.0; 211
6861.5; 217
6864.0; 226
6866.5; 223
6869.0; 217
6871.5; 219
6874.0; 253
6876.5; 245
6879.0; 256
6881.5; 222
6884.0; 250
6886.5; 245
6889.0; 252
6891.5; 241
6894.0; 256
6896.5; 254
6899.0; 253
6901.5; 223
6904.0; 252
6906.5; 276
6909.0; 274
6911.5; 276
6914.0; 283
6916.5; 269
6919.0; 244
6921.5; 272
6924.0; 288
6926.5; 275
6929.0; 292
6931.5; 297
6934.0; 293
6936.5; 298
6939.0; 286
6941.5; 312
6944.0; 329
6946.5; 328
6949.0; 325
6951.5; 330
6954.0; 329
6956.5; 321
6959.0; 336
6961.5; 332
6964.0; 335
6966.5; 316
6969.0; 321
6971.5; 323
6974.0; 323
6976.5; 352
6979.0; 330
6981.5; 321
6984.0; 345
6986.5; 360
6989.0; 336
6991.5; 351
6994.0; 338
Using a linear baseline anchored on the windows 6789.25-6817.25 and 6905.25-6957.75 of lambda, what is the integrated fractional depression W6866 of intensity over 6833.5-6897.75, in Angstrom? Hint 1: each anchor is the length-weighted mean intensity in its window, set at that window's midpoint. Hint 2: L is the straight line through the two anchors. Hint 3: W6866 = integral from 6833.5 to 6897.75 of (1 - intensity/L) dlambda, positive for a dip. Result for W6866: 6.1 Angstrom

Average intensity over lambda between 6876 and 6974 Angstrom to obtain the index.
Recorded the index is 286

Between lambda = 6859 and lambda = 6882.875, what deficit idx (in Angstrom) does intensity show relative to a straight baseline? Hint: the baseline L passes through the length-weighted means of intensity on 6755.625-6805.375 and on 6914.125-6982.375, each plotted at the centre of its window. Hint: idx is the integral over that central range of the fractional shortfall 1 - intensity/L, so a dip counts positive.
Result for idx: 3.5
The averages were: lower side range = 222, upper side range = 310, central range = 230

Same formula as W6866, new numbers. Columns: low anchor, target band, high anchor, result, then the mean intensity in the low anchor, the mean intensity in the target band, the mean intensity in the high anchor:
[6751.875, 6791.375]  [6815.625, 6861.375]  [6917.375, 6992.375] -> 6.28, 223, 221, 316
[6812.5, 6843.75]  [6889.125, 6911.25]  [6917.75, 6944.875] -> 1.23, 224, 255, 289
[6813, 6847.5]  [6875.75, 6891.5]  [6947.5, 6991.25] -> 1.24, 224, 245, 332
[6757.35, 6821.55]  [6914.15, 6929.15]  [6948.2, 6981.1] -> 1.47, 222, 273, 329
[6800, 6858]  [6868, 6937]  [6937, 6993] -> 5.16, 223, 260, 329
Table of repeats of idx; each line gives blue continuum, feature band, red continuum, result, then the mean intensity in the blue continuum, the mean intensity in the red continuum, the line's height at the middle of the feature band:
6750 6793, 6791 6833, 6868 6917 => 2.0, 222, 251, 231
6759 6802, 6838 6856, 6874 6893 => 0.9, 221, 245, 237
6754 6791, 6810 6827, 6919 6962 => 1.6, 223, 306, 246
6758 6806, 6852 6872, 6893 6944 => 2.8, 221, 275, 253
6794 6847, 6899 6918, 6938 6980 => 1.6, 223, 325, 288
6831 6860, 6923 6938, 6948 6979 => 0.4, 223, 329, 299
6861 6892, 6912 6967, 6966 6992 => -1.2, 236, 334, 297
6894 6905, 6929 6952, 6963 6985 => -1.3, 247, 329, 292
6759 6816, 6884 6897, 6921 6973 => 1.4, 222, 312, 280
